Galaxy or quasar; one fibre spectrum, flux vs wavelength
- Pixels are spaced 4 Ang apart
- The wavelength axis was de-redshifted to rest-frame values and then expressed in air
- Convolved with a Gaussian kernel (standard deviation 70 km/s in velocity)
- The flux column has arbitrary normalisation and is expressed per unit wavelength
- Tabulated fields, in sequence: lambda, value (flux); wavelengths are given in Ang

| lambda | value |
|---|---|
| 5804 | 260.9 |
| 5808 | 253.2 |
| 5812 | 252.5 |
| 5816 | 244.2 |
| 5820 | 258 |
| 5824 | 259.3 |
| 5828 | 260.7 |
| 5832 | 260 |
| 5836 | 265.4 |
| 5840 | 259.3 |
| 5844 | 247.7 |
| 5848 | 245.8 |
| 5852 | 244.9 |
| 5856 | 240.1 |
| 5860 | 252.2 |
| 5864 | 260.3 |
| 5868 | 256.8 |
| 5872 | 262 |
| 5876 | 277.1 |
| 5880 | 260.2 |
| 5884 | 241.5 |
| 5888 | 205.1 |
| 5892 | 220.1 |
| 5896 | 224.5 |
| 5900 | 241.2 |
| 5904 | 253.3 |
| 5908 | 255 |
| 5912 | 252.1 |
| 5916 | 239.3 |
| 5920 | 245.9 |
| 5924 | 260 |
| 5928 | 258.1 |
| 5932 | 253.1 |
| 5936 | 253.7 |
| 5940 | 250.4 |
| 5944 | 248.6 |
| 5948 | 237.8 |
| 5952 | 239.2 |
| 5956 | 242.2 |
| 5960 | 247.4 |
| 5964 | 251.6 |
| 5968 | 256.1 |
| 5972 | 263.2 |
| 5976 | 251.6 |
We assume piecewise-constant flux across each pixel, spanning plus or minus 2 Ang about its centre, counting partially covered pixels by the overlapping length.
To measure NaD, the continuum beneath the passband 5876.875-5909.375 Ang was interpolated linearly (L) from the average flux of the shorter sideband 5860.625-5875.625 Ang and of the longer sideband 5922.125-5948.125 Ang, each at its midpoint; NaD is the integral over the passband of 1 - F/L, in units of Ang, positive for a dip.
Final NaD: 2.42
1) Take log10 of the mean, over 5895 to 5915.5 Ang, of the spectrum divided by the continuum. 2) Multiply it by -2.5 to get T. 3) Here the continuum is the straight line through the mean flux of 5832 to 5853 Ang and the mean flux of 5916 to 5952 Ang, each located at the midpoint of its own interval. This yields 0.02 mag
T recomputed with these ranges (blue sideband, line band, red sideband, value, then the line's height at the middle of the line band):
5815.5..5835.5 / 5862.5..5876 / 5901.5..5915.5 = -0.03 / 255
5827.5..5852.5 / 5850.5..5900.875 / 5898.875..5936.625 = 0.04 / 253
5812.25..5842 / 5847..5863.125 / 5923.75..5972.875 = 0.04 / 256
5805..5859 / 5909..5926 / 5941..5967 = -0.01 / 248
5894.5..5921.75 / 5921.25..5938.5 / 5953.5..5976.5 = -0.04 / 247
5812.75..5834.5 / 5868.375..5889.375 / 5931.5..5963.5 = 0.00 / 252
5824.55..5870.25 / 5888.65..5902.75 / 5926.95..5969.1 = 0.11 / 251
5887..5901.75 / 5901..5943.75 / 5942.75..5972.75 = -0.08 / 234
